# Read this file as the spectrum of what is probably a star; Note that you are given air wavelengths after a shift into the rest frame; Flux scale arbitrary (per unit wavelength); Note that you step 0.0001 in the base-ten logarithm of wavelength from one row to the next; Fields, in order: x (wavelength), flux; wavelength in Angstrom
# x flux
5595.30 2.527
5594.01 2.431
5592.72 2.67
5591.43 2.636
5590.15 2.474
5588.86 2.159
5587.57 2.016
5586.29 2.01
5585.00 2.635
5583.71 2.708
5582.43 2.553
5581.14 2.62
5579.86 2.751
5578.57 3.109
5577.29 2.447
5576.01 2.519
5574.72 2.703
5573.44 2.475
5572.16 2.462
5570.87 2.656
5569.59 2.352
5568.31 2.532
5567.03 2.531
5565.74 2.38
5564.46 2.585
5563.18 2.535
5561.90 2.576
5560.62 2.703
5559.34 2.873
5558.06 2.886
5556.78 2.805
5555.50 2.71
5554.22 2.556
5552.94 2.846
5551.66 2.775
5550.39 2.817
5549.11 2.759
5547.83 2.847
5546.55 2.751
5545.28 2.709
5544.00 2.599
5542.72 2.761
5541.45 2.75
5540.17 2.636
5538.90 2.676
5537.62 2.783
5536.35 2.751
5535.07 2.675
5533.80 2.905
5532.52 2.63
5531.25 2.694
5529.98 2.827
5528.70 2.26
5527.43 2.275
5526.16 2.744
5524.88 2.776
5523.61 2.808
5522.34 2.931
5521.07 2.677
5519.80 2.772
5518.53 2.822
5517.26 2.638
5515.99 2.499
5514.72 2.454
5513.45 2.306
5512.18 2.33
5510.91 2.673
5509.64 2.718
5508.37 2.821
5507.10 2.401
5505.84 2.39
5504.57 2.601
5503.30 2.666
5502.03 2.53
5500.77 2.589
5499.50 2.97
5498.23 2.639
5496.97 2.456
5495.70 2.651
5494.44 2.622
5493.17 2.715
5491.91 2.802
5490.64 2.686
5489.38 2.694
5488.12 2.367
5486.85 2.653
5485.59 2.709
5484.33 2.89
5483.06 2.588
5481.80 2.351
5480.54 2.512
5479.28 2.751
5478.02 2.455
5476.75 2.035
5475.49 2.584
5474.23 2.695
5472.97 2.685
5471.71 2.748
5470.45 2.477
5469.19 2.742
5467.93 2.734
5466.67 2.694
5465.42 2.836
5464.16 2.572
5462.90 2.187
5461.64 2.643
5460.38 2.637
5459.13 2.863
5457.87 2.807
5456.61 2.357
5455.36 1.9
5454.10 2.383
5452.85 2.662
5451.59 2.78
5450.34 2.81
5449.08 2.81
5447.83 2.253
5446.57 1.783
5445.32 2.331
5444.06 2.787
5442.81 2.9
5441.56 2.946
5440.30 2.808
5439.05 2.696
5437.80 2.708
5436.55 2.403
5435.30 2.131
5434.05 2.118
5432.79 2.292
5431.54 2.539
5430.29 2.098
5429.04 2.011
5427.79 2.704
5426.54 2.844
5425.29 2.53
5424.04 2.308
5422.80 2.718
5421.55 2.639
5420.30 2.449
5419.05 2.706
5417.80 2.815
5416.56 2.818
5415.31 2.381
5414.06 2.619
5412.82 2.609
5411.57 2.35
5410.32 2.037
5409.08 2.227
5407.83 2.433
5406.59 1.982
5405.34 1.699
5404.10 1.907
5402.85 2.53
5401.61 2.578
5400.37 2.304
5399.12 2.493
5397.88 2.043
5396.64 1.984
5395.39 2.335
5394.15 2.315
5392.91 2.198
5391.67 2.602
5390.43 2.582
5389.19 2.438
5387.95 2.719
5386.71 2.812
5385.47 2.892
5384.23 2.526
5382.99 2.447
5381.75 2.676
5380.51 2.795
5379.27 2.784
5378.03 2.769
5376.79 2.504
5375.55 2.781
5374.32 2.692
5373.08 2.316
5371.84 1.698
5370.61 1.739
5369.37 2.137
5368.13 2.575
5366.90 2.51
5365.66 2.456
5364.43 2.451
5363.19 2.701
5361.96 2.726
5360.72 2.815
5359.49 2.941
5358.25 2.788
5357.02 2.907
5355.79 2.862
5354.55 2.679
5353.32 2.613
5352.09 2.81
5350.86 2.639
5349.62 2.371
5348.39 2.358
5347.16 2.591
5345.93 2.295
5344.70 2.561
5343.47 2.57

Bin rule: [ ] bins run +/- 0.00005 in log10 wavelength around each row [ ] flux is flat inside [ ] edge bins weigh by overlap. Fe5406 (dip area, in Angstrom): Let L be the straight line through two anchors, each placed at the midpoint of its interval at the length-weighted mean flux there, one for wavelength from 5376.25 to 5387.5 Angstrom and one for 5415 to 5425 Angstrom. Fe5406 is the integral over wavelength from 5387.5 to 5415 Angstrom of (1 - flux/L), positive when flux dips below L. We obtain 3.5 Angstrom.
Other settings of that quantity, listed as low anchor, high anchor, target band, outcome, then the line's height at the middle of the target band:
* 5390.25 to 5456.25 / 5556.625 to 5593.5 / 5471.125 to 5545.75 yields -3.8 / 2.5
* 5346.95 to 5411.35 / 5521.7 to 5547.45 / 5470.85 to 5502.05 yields 0.2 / 2.63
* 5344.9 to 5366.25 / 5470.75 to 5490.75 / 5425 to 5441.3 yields 0.9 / 2.61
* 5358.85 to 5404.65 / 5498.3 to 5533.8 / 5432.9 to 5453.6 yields 0.0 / 2.55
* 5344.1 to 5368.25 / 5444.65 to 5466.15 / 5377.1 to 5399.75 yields 0.6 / 2.59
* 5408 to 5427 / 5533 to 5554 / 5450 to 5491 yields 0.5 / 2.62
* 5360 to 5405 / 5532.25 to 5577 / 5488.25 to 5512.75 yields -0.2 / 2.61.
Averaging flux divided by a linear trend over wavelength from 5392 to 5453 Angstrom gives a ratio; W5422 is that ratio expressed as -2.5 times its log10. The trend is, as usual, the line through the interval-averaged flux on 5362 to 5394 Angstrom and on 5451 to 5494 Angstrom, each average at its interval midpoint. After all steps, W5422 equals 0.05 mag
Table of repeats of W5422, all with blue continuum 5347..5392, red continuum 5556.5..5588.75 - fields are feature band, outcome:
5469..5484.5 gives 0.01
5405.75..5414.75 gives 0.12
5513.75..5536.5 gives -0.04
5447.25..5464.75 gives 0.01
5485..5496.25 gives -0.03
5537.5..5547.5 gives -0.06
